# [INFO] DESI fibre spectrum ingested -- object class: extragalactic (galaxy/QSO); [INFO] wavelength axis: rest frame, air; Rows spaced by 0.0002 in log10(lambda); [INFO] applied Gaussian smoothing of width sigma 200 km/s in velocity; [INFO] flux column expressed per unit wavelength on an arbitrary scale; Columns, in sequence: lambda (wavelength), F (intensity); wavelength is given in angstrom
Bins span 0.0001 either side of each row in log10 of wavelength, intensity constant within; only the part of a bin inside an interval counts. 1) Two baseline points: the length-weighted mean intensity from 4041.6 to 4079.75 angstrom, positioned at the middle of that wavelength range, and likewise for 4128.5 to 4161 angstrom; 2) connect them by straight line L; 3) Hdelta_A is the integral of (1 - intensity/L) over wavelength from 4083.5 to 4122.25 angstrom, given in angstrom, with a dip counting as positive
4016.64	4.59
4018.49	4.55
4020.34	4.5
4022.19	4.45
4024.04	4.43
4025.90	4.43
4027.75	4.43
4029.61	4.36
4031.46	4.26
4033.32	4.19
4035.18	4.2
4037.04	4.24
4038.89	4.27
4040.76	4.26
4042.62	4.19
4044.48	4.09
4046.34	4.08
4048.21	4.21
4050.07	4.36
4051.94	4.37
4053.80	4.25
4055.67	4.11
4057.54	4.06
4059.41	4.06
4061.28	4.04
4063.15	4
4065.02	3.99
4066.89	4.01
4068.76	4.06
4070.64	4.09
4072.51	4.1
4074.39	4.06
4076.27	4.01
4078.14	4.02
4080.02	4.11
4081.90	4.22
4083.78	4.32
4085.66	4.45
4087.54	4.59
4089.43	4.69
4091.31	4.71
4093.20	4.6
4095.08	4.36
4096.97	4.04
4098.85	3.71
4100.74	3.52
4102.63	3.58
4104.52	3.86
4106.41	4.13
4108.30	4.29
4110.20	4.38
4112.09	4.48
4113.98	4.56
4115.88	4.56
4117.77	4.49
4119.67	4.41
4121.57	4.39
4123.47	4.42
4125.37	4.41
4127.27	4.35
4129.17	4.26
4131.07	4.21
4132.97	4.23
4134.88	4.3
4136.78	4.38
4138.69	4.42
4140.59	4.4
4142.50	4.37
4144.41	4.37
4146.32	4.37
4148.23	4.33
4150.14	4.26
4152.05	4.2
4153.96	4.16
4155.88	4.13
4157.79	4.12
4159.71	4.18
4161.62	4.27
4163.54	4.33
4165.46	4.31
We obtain -0.9 angstrom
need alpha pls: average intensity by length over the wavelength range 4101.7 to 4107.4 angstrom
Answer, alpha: 3.86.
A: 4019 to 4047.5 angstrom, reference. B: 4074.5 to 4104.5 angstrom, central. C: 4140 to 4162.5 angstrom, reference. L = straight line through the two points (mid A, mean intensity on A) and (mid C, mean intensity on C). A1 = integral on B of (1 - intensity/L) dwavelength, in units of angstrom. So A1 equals 0.7 angstrom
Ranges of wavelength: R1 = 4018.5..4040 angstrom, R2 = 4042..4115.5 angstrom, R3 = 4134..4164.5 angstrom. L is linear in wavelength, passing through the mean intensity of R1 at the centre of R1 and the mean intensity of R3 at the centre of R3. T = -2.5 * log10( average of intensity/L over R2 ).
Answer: 0.04 mag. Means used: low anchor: 4.35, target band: 4.18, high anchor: 4.29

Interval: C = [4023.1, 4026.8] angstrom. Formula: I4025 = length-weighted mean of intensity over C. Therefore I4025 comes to 4.43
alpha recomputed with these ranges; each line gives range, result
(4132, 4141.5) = 4.35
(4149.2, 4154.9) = 4.21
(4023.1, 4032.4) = 4.38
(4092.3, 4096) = 4.49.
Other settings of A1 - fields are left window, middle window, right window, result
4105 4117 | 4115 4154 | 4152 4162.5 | -0.7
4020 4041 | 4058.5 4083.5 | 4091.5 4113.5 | 0.9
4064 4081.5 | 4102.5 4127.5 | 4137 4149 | -0.5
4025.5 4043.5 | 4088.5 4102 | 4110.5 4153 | 0.4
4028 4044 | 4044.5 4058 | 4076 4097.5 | 0.3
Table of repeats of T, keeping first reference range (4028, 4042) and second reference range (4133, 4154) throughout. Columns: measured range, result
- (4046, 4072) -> 0.040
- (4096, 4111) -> 0.097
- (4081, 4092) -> -0.050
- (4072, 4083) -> 0.051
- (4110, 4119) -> -0.048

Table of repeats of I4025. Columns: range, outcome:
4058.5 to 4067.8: 4.02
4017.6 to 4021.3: 4.53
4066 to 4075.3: 4.06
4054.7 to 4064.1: 4.05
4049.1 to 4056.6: 4.27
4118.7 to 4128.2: 4.39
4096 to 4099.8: 3.88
